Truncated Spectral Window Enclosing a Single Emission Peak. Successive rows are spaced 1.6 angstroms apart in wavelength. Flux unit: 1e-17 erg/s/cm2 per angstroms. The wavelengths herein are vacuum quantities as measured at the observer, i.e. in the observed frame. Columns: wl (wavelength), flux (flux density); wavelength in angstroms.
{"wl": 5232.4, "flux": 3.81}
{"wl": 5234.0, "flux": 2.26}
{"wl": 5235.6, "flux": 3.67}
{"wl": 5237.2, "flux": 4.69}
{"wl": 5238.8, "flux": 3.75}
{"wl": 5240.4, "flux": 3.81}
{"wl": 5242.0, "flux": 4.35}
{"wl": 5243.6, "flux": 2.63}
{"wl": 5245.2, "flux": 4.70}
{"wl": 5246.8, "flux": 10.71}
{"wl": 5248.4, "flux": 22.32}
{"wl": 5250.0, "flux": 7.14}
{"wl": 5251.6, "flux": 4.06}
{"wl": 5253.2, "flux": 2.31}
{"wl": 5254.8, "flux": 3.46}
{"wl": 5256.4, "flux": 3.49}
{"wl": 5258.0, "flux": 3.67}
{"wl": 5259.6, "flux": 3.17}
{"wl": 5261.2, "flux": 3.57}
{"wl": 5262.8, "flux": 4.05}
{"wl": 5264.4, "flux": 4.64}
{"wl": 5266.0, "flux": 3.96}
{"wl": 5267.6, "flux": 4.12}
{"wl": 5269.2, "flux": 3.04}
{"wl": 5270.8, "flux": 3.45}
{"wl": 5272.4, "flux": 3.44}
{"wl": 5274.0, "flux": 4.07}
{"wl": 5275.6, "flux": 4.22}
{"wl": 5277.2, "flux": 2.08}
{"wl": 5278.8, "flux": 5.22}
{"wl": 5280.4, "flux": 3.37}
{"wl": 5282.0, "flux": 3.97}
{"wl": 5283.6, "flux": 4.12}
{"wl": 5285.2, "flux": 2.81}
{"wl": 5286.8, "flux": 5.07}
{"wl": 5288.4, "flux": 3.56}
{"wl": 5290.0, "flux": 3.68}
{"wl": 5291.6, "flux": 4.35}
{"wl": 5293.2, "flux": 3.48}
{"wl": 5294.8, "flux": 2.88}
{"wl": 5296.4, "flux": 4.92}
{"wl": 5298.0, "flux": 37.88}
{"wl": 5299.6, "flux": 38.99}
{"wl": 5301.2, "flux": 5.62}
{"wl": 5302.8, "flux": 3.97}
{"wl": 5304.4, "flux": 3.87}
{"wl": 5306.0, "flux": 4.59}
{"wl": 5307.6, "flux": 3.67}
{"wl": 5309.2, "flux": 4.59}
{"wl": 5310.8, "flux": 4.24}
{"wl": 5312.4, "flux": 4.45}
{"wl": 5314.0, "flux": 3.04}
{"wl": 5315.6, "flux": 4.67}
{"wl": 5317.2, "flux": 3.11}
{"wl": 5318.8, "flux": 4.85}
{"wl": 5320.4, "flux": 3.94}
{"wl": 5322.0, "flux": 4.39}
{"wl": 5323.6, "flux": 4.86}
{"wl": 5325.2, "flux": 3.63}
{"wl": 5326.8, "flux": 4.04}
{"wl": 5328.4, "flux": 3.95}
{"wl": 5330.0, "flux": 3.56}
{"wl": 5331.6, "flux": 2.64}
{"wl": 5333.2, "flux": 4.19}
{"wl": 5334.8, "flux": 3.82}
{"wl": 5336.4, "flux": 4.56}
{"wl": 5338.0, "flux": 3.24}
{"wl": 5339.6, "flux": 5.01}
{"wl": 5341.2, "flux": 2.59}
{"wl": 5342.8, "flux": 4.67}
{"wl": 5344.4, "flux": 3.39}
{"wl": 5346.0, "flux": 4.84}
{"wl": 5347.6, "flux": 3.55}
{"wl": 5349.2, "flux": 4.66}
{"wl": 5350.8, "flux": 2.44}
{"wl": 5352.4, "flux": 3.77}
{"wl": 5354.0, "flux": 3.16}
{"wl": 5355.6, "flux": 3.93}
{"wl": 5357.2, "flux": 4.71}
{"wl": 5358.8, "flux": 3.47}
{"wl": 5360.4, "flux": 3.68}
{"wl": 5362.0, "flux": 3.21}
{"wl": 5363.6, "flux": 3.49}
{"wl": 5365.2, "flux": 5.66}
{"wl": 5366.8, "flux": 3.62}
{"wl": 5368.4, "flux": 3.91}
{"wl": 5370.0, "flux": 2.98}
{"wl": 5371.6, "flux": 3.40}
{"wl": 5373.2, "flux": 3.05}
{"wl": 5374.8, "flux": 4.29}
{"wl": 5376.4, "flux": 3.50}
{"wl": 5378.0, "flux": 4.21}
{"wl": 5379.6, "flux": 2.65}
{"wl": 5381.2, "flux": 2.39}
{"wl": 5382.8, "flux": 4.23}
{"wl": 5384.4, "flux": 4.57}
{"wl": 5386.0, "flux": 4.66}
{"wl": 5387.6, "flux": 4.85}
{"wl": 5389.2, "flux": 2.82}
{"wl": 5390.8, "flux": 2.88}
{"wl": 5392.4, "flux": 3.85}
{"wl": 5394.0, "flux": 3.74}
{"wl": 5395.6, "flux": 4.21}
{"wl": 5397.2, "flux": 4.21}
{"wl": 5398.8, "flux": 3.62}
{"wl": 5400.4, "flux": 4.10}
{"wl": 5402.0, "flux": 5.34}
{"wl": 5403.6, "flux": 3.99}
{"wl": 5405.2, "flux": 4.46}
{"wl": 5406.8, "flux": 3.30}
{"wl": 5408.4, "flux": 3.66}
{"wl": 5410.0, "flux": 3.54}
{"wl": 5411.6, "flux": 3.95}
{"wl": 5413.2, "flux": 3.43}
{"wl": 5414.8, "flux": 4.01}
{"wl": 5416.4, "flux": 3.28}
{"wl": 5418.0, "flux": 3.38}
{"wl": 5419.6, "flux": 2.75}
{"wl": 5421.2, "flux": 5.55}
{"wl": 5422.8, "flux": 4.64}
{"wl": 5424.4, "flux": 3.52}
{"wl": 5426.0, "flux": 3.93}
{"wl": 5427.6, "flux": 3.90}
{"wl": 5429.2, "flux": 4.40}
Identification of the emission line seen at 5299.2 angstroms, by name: [O III]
